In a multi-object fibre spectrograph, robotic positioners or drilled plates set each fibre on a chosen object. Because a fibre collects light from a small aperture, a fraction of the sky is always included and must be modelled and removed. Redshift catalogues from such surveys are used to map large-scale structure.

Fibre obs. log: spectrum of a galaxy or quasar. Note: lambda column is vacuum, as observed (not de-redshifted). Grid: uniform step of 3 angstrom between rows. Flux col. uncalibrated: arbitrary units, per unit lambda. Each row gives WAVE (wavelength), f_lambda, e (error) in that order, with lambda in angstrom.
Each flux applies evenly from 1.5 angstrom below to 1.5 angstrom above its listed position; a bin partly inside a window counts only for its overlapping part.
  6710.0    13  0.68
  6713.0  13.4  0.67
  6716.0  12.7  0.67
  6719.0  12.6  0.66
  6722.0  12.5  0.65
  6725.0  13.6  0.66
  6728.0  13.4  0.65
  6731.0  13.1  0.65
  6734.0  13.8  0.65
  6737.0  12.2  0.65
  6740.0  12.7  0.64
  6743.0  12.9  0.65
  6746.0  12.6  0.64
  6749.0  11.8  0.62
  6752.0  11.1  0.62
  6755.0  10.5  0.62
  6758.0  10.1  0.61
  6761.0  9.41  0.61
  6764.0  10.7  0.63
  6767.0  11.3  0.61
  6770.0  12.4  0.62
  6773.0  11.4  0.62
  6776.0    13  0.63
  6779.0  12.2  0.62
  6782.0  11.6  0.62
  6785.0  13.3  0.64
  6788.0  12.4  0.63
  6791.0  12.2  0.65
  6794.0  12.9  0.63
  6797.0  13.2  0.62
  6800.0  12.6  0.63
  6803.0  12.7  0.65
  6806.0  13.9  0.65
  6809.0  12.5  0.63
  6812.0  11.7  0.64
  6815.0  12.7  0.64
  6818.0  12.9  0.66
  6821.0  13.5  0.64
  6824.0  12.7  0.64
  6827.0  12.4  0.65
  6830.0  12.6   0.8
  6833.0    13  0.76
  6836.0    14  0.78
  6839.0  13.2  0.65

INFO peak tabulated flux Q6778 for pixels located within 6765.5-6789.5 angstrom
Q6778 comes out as 13.3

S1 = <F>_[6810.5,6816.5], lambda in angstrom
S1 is 12.2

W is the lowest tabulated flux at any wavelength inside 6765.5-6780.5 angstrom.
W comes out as 11.3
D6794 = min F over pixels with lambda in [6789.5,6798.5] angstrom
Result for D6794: 12.2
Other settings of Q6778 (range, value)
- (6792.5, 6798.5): 13.2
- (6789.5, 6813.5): 13.9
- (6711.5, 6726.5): 13.6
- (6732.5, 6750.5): 13.8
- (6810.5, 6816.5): 12.7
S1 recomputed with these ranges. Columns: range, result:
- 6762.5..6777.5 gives 11.8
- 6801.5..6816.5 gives 12.7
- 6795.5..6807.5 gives 13.1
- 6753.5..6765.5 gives 10.2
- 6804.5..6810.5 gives 13.2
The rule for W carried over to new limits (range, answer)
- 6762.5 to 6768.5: 10.7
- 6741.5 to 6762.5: 9.41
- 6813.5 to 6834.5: 12.4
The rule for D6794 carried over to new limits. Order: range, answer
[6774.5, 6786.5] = 11.6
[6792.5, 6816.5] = 11.7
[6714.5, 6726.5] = 12.5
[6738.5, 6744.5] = 12.7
